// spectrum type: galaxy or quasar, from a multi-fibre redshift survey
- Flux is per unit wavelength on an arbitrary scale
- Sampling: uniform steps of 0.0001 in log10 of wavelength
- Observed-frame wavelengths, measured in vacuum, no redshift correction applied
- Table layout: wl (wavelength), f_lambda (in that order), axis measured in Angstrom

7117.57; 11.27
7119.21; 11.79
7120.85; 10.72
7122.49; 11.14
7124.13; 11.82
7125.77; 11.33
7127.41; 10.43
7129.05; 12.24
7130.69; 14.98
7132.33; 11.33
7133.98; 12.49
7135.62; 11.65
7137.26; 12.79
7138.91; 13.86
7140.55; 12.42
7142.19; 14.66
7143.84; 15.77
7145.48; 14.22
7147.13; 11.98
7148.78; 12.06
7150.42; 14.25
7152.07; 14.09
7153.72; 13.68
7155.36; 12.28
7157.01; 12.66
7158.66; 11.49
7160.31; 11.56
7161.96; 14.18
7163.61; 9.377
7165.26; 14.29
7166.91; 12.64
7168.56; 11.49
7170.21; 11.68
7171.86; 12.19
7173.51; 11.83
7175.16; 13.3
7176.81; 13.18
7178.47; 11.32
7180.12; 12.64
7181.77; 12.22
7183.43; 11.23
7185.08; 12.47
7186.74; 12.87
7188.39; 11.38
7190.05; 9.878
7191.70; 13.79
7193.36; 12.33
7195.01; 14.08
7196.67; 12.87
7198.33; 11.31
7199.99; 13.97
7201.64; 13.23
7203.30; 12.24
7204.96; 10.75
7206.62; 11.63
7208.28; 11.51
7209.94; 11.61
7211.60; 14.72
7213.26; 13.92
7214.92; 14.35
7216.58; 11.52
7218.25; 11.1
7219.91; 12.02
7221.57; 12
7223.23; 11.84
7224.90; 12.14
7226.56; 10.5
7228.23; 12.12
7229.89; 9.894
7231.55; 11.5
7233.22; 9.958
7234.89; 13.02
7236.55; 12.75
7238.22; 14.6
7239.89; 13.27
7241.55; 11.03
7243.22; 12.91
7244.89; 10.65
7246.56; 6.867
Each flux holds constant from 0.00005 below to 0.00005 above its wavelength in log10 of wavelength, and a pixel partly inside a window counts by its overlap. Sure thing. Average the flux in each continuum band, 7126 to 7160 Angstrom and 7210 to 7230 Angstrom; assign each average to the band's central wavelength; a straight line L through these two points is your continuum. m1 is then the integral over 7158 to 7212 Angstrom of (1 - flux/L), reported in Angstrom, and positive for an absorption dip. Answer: 1.2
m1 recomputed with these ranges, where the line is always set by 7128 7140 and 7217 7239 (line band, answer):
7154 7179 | 0.2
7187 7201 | -0.4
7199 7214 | -0.7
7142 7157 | -1.2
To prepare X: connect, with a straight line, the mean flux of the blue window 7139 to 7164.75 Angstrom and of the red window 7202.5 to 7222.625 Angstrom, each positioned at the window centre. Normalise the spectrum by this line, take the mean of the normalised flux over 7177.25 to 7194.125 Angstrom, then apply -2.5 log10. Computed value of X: 0.050 mag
